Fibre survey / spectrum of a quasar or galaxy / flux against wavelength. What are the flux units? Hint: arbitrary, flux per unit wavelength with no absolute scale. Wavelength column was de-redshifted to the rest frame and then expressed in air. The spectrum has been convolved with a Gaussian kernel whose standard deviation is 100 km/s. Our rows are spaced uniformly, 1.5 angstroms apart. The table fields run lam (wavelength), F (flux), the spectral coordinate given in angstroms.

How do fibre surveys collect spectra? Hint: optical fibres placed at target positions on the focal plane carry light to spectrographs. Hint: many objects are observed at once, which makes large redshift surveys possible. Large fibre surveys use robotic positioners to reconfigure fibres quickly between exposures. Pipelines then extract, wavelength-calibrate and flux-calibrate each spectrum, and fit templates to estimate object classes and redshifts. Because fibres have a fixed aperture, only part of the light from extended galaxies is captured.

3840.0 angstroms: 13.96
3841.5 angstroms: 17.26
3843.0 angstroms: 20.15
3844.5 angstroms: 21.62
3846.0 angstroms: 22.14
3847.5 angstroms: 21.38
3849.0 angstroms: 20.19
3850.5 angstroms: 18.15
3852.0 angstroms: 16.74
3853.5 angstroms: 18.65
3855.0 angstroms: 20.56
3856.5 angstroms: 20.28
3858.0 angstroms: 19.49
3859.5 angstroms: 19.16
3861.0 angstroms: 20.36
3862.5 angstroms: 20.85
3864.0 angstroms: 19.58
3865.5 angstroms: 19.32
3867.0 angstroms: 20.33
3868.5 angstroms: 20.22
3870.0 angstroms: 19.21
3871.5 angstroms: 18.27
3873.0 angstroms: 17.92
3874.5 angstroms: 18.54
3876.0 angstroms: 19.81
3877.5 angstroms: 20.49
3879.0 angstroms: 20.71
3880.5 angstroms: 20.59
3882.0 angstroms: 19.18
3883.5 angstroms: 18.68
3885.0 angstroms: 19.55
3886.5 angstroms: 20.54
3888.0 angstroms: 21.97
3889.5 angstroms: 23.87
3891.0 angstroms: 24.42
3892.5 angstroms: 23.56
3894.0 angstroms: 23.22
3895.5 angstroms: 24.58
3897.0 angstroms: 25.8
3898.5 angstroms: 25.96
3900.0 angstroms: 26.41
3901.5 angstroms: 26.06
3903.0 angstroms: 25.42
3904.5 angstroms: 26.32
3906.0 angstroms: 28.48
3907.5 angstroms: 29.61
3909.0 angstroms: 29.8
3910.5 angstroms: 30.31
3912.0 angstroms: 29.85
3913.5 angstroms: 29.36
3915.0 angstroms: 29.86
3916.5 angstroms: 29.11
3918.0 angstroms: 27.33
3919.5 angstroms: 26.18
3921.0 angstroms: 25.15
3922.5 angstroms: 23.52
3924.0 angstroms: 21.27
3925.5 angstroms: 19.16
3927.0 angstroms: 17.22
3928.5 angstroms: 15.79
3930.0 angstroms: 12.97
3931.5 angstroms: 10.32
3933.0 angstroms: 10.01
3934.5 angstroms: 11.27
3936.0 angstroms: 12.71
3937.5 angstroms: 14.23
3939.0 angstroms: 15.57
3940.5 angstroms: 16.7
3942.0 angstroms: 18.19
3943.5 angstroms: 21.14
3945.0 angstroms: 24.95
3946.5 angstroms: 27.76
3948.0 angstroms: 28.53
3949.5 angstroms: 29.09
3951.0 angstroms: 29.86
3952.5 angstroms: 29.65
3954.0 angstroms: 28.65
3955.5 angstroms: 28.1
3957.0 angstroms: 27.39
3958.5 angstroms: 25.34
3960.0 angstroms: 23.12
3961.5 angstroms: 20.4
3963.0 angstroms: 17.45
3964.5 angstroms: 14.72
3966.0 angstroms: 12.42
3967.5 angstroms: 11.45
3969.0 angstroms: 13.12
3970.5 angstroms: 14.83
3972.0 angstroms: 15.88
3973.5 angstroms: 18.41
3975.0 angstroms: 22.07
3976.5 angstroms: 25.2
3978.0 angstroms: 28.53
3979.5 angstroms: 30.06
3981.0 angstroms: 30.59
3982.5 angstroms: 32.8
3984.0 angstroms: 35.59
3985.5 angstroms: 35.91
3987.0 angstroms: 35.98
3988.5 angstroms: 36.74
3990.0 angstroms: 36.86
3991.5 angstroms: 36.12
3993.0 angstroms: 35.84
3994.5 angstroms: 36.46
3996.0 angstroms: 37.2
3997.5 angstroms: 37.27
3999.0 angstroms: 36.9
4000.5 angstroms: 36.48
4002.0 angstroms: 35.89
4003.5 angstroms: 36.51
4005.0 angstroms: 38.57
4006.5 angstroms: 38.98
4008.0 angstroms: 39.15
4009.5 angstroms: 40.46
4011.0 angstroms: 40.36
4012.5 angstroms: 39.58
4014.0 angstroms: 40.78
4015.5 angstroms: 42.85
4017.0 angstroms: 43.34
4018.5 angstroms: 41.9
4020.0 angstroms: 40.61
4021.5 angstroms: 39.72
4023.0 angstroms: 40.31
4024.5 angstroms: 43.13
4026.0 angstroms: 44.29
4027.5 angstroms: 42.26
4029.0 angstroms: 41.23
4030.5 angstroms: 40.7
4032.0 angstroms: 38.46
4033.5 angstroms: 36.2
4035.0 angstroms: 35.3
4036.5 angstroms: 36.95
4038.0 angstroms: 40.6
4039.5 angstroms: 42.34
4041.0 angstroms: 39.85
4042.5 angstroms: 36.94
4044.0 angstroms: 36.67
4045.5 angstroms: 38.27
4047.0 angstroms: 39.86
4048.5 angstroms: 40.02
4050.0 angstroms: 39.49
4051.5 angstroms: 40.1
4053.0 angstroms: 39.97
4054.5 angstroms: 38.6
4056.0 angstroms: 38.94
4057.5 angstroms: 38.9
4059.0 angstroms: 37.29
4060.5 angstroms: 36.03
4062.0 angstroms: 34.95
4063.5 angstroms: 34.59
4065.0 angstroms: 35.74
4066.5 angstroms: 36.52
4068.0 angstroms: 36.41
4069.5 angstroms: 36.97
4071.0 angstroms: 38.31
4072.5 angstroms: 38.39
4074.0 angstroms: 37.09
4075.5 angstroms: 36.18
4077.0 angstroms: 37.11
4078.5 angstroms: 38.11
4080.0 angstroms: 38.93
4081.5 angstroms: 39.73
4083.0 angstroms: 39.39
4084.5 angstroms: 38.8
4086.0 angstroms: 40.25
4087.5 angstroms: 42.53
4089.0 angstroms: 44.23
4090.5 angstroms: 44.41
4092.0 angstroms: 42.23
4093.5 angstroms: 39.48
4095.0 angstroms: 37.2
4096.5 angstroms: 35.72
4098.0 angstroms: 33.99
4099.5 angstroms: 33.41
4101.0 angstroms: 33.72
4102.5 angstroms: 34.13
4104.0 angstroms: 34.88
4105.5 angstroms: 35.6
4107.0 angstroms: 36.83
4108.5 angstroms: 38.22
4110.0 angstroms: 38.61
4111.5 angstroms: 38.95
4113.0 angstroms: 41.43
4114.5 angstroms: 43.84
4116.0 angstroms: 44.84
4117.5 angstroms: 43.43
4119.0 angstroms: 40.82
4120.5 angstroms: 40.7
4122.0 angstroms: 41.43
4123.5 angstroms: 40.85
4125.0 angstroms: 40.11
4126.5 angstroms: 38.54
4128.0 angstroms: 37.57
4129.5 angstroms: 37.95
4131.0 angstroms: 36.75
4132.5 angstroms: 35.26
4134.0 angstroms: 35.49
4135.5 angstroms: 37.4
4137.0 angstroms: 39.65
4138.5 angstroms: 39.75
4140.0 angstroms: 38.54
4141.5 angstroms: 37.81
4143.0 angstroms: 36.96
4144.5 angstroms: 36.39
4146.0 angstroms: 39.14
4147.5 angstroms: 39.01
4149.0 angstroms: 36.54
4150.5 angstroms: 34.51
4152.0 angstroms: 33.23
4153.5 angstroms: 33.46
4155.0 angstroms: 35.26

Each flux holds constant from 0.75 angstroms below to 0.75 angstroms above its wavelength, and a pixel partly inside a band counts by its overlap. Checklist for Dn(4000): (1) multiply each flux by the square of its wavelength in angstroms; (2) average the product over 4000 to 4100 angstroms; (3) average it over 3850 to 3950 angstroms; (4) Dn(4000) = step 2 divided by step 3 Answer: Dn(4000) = 1.94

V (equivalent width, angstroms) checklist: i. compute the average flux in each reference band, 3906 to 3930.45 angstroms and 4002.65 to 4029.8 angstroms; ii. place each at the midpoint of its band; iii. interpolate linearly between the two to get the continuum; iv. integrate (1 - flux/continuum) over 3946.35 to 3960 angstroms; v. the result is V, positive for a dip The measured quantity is 1.2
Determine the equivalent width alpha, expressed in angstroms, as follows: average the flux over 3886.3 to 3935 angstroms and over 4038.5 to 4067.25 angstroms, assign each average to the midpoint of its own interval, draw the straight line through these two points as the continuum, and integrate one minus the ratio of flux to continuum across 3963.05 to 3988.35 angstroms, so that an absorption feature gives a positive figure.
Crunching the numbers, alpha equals 5.6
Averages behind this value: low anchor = 23.6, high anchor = 38.2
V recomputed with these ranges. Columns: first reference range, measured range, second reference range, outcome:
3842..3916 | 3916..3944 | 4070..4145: 8.33 angstroms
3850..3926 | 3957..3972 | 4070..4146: 5.74 angstroms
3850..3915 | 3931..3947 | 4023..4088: 6.51 angstroms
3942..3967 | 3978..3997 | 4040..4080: -4.33 angstroms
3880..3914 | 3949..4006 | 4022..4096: 6.61 angstroms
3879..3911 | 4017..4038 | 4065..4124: -3.91 angstroms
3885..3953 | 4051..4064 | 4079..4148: -1.31 angstroms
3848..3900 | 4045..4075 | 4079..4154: -3.07 angstroms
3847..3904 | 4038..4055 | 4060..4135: -2.47 angstroms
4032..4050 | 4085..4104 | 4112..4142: 0.43 angstroms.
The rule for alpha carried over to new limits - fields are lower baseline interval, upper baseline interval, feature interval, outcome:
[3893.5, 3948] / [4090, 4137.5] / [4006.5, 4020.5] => -4.9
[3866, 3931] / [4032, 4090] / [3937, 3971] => 8.1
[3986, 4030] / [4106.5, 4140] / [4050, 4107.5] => 2.3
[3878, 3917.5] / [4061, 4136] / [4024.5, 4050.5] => -3.9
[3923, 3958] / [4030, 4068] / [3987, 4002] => -3.8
